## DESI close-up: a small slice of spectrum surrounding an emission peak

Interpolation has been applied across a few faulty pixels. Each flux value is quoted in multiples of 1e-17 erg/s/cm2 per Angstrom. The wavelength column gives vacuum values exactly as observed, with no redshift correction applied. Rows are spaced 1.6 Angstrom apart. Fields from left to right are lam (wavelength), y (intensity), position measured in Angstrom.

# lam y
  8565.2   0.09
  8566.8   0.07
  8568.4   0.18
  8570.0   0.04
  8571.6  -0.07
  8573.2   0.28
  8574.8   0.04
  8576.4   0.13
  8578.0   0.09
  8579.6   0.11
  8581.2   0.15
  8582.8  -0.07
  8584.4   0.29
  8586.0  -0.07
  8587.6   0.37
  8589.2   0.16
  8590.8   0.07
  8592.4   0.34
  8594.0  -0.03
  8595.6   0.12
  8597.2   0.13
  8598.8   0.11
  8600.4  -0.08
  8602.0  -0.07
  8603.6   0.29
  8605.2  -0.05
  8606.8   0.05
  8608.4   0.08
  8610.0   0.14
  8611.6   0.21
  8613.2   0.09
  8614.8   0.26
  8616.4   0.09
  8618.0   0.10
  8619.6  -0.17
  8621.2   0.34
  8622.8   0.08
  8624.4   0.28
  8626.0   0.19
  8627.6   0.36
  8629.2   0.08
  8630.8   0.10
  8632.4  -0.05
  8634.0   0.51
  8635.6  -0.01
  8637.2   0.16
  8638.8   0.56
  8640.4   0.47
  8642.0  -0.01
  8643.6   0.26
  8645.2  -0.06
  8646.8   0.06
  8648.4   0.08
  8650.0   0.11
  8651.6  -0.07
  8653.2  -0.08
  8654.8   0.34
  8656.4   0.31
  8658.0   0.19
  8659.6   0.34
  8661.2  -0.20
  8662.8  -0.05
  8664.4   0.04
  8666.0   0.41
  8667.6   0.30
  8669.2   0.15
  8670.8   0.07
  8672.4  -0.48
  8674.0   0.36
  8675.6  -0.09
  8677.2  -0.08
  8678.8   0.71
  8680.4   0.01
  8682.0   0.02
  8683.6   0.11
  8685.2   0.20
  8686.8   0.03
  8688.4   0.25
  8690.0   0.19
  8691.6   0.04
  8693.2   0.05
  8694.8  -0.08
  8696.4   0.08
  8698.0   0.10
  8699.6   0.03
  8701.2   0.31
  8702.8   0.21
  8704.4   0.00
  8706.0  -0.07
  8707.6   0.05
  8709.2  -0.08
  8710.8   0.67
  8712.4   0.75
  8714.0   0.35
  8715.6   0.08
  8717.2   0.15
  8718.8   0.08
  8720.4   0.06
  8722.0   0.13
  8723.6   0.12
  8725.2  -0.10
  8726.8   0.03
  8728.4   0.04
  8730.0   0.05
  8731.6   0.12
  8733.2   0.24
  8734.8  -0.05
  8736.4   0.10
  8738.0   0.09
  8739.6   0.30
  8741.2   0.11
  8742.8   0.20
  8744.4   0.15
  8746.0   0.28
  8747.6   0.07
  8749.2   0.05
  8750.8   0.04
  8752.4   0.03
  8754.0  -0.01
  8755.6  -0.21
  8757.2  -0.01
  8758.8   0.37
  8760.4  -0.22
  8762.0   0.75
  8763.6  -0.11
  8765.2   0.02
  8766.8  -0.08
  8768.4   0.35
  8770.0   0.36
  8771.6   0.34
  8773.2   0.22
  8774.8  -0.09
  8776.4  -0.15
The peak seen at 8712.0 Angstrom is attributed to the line Hbeta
